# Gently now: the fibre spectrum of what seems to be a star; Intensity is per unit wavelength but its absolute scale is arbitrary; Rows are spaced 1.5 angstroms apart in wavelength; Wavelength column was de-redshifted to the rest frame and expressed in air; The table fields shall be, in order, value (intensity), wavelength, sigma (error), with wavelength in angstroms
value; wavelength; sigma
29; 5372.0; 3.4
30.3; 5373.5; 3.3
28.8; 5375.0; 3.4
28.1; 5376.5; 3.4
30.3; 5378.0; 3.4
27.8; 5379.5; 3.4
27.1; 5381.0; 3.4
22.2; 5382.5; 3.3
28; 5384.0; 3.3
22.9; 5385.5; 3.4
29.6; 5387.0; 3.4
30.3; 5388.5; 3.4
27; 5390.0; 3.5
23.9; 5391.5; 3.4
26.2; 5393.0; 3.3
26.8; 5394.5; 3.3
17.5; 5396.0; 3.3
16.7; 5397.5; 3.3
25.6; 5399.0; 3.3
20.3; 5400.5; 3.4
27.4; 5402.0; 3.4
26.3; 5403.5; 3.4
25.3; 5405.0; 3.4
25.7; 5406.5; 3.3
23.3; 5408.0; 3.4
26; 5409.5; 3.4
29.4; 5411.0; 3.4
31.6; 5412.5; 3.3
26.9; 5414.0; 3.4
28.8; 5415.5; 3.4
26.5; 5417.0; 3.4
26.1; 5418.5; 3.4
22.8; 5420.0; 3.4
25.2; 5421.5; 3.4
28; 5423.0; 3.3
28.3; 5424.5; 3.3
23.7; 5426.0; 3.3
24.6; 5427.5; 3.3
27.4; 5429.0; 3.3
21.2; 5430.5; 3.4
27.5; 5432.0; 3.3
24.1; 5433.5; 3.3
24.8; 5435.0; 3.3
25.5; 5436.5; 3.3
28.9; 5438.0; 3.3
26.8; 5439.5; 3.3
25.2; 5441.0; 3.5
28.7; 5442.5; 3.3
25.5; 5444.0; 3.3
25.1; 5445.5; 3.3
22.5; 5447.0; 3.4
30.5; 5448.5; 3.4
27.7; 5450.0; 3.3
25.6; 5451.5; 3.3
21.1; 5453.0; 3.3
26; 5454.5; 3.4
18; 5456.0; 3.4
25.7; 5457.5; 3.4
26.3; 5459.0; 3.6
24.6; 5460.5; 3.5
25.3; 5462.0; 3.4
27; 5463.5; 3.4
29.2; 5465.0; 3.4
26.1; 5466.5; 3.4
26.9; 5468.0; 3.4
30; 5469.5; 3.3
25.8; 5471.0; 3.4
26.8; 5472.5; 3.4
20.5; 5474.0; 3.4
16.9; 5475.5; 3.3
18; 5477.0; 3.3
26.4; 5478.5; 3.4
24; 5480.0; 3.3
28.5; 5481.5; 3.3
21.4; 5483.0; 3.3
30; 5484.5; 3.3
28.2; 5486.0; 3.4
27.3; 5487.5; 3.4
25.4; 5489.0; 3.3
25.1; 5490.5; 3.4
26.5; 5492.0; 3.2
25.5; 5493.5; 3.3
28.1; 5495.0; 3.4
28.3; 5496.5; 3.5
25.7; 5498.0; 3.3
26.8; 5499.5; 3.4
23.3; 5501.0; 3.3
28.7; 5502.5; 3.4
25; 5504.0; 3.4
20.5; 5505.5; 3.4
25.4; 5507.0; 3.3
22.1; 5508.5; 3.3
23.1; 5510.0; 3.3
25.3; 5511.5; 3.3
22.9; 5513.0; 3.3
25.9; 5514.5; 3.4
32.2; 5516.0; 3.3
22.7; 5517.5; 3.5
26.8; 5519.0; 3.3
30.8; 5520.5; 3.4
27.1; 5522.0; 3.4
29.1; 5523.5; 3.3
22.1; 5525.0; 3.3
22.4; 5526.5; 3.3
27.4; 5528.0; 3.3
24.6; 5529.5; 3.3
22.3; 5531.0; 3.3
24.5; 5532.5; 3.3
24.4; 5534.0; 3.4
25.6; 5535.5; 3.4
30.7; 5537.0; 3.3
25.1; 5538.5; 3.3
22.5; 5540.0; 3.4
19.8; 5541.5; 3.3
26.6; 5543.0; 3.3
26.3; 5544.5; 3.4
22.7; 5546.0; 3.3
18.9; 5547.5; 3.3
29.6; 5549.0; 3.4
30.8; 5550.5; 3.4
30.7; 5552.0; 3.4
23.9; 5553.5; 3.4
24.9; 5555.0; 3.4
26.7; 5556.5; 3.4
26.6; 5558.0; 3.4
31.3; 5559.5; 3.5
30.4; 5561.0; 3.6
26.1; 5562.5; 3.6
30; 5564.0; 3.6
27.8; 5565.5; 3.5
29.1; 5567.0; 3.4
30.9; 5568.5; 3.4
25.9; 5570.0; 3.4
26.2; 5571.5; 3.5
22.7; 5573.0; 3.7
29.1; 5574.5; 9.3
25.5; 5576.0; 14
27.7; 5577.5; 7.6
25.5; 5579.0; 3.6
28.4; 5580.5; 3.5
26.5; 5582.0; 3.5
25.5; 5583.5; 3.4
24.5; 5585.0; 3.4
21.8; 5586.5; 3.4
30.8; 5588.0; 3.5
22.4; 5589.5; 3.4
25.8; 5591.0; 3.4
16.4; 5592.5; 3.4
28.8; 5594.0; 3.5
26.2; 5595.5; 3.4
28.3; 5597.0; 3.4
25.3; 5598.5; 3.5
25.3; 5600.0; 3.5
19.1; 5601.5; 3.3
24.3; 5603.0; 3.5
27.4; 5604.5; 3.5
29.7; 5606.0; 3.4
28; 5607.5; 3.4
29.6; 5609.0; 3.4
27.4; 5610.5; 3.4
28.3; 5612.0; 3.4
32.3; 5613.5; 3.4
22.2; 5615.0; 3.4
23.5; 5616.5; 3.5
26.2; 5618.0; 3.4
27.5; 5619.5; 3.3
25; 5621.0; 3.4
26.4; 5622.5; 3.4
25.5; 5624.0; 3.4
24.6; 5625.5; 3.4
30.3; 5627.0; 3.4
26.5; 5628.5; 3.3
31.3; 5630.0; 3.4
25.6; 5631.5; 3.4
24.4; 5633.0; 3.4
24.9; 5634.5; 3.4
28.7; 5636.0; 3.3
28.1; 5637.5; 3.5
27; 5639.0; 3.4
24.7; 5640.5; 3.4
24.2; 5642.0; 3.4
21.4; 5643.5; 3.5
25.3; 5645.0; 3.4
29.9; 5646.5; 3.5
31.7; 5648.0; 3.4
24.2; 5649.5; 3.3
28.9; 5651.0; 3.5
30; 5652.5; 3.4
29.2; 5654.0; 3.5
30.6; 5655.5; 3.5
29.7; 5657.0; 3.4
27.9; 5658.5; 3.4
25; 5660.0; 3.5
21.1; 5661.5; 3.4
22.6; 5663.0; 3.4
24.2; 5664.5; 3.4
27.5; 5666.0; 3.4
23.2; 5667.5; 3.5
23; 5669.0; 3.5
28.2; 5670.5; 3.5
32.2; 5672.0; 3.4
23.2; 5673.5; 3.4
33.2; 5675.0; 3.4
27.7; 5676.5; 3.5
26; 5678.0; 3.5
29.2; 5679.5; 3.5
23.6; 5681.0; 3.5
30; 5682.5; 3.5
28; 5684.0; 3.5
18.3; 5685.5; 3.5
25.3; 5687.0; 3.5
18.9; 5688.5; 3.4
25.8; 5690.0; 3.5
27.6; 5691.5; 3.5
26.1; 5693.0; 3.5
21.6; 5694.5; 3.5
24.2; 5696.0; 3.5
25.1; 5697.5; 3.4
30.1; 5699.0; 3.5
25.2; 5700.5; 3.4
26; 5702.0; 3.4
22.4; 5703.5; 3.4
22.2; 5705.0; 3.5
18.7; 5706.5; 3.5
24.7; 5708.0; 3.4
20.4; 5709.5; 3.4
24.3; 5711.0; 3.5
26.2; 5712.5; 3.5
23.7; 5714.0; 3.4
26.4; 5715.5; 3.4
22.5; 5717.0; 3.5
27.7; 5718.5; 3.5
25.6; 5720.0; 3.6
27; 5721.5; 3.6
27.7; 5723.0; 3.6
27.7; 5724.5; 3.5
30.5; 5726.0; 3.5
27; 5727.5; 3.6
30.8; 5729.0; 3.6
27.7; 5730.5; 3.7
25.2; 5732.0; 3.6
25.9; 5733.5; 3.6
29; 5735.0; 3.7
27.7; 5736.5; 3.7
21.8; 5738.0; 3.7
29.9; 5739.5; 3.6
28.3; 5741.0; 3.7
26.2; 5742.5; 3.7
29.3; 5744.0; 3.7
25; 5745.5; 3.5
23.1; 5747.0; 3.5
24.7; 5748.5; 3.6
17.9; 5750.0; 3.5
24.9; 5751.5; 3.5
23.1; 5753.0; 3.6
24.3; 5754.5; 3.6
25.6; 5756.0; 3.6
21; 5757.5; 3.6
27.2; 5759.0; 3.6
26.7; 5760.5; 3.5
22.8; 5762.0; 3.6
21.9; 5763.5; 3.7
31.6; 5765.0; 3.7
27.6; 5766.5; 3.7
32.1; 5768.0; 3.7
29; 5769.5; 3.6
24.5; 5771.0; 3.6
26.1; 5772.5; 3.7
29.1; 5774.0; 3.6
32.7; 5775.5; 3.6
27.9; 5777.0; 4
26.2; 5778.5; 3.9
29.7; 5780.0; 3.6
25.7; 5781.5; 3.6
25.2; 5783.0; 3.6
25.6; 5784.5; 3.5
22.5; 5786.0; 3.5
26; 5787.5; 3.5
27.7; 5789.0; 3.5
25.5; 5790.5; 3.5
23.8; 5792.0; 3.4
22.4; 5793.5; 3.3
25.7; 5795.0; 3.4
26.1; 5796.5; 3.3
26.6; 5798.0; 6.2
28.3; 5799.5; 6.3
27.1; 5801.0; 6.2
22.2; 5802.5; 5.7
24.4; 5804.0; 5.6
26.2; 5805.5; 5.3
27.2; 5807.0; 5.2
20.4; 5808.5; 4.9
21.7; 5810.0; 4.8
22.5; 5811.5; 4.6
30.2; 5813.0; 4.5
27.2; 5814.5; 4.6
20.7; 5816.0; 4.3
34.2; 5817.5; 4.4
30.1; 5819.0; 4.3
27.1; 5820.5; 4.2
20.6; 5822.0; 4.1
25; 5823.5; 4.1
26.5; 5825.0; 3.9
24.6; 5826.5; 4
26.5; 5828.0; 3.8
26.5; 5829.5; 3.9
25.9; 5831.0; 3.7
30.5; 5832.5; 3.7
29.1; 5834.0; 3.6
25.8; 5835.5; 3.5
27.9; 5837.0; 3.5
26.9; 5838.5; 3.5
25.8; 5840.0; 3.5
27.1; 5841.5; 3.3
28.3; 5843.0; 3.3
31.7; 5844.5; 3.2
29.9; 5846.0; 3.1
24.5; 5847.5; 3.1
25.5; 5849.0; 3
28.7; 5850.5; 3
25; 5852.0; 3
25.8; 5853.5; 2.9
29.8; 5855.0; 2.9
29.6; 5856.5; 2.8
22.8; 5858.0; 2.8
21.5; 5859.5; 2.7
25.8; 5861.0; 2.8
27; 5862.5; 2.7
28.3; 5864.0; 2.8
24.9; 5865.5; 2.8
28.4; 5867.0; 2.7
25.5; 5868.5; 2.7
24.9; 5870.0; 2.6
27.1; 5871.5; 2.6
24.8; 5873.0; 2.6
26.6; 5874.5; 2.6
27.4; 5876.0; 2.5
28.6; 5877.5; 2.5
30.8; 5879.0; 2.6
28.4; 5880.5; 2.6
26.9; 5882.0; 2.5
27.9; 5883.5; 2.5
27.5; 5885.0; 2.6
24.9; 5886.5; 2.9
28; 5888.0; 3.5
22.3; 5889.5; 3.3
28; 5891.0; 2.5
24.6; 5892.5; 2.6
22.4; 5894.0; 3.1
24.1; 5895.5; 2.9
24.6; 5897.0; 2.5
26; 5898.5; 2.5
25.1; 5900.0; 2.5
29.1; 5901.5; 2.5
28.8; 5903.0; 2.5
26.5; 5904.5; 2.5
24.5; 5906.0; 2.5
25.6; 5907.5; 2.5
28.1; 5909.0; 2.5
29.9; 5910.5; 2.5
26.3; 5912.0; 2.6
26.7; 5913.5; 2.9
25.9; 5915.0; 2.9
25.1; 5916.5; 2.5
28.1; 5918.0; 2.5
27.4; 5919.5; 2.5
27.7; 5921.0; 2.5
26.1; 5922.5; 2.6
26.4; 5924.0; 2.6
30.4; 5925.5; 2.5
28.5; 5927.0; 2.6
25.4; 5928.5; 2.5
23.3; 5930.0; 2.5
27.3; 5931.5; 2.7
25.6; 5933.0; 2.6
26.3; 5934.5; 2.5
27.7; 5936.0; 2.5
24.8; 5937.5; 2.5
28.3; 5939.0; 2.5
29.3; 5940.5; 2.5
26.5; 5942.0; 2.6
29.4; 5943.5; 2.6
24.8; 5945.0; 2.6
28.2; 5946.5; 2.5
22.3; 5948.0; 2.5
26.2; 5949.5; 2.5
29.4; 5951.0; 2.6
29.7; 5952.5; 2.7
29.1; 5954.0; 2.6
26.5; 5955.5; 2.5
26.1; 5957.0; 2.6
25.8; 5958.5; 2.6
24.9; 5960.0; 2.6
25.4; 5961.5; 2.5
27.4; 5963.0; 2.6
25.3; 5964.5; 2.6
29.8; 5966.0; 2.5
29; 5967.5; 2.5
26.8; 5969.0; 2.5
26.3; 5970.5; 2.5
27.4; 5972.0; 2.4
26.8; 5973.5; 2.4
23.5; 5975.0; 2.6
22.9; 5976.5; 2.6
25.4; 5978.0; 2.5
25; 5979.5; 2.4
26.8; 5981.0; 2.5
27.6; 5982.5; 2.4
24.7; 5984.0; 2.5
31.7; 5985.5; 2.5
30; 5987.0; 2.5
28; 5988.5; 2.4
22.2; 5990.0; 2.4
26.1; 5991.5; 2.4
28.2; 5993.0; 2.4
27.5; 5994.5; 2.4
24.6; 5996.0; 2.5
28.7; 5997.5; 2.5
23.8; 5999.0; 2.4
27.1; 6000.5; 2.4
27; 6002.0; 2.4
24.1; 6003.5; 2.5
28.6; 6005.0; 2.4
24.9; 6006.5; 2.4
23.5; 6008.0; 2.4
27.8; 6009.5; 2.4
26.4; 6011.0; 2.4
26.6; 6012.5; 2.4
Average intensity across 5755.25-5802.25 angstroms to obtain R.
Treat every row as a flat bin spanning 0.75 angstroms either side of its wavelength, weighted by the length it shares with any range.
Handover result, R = 26.4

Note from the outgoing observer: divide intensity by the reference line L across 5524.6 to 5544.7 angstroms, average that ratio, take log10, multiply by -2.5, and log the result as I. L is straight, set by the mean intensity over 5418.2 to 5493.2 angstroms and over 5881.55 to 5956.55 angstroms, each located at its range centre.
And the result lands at 0.05 mag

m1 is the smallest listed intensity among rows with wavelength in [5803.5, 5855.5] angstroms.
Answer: 20.4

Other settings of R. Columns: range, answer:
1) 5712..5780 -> 26.5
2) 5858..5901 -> 26.1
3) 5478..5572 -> 26.1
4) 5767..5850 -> 26.5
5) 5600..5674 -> 26.6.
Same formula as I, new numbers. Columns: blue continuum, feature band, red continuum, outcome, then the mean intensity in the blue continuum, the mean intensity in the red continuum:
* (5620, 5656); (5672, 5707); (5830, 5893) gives 0.07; 27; 26.9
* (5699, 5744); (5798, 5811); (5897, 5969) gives 0.07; 25.9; 26.9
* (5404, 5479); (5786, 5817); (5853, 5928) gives 0.06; 25.6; 26.6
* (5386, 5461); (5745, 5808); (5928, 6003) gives 0.02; 25.6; 26.6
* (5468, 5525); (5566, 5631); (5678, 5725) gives -0.05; 25.5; 24.9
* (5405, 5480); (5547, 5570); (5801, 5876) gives -0.08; 25.6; 26.3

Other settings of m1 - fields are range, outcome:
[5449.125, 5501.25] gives 16.9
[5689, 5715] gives 18.7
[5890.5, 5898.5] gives 22.4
